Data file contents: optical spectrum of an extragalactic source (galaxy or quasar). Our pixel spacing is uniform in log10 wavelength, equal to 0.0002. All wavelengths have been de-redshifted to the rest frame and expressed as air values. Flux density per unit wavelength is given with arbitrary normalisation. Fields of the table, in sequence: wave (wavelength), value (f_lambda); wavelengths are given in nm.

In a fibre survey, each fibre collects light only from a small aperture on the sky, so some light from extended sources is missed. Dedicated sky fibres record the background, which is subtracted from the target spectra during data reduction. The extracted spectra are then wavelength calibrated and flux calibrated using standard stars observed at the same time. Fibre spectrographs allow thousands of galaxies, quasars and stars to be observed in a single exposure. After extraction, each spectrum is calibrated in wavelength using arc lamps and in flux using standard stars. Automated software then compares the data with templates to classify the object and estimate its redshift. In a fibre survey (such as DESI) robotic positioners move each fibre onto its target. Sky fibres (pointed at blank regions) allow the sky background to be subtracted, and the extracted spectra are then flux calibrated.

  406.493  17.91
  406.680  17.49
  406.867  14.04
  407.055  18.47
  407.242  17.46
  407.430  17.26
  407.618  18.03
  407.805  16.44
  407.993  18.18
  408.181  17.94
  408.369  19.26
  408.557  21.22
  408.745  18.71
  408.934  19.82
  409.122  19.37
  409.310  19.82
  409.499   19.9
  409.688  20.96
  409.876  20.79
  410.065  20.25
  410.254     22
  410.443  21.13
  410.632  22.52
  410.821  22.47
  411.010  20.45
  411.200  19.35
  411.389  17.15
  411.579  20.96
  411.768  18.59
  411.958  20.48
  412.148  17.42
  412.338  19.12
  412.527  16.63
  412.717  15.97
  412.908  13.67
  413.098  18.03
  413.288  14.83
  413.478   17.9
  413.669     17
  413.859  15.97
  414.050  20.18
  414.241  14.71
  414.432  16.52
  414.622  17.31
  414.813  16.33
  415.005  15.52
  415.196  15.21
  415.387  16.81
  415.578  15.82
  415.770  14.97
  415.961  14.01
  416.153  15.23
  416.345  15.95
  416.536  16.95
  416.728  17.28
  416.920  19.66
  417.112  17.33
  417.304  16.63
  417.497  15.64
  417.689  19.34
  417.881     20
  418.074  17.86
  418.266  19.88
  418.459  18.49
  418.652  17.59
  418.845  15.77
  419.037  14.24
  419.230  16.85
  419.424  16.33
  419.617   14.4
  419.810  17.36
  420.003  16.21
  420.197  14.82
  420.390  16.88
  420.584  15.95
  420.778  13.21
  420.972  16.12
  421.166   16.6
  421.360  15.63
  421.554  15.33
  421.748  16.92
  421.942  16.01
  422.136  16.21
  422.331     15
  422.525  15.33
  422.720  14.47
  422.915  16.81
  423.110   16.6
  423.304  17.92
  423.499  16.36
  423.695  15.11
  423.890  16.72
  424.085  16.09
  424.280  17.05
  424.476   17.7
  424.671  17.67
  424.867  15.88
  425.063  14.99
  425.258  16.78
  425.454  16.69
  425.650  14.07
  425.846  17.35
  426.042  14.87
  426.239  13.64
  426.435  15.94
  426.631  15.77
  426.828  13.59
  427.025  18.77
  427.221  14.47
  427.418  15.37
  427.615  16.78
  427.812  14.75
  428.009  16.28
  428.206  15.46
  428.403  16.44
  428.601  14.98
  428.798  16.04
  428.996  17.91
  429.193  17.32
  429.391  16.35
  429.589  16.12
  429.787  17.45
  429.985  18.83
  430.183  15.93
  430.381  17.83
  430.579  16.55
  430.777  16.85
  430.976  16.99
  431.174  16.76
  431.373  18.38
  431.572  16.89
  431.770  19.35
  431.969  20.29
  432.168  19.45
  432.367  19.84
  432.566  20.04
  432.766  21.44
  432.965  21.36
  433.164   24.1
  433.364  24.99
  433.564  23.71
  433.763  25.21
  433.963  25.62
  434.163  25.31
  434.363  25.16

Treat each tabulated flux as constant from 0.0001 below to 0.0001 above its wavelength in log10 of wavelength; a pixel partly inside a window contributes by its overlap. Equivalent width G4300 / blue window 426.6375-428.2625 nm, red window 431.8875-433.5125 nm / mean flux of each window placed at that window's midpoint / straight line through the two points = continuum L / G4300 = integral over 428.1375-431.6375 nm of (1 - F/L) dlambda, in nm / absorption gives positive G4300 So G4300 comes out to 0.29 nm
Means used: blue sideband 15.7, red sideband 21.5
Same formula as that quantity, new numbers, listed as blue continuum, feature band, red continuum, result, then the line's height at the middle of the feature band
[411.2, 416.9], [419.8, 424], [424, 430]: 0.119 nm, 16.4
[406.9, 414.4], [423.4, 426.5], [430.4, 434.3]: 0.610 nm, 20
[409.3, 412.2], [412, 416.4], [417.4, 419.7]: 0.601 nm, 18.9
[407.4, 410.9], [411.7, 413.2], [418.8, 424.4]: 0.108 nm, 18.8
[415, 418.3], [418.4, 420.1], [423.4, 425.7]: 0.039 nm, 16.7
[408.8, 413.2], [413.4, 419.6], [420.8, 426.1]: 0.388 nm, 18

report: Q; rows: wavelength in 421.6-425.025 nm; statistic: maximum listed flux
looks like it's 17.92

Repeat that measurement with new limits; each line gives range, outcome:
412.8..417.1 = 20.18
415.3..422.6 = 20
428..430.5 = 18.83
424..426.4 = 17.7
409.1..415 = 22.52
